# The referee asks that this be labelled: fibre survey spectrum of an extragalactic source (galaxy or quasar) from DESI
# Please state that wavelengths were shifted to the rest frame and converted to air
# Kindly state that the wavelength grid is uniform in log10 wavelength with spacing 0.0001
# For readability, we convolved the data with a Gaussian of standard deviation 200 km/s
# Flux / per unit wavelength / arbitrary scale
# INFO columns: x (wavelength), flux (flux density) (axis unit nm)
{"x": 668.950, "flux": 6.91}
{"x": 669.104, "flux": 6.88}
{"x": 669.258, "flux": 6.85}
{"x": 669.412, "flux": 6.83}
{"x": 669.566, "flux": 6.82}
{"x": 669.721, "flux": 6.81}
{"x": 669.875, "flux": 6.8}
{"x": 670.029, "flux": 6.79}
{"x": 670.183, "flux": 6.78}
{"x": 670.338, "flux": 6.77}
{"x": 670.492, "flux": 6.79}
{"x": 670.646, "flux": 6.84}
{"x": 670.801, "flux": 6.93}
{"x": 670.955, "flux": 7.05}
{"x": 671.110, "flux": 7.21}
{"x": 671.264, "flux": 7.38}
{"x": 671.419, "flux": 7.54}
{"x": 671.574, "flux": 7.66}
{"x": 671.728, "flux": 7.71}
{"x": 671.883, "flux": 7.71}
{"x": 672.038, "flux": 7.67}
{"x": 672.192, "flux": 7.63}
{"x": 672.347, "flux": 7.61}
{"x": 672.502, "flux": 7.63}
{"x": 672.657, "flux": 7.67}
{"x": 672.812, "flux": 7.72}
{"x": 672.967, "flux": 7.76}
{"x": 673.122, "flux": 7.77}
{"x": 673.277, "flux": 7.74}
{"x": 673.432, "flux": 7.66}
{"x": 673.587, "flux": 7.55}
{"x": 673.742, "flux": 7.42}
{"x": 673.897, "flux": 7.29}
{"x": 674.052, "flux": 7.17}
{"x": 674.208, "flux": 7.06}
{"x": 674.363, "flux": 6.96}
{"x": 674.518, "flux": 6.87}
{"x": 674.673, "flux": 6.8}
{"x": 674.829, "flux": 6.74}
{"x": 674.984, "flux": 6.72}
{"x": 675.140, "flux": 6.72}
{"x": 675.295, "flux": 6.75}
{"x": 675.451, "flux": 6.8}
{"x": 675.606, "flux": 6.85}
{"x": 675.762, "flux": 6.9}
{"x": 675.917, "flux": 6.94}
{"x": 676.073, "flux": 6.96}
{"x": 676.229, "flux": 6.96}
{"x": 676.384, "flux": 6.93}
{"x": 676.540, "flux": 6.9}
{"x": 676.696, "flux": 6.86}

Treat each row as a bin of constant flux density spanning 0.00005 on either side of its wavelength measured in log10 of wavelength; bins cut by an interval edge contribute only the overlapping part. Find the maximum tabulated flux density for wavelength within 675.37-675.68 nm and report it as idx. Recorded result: 6.85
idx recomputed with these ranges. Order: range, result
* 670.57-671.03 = 7.05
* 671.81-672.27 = 7.71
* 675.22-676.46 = 6.96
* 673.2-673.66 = 7.74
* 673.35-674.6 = 7.66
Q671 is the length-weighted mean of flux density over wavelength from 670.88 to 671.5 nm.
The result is 7.29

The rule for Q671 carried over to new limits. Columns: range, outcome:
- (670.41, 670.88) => 6.86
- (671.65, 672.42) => 7.67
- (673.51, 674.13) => 7.36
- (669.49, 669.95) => 6.8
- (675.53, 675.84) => 6.88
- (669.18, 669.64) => 6.84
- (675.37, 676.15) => 6.89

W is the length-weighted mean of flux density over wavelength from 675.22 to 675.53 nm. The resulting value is 6.78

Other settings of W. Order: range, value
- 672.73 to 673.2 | 7.75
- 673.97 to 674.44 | 7.06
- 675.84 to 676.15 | 6.94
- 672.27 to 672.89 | 7.65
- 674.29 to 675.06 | 6.82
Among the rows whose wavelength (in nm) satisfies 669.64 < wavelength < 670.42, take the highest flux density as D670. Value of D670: 6.81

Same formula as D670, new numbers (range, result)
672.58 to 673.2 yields 7.77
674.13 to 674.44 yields 7.06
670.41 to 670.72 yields 6.84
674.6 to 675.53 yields 6.8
